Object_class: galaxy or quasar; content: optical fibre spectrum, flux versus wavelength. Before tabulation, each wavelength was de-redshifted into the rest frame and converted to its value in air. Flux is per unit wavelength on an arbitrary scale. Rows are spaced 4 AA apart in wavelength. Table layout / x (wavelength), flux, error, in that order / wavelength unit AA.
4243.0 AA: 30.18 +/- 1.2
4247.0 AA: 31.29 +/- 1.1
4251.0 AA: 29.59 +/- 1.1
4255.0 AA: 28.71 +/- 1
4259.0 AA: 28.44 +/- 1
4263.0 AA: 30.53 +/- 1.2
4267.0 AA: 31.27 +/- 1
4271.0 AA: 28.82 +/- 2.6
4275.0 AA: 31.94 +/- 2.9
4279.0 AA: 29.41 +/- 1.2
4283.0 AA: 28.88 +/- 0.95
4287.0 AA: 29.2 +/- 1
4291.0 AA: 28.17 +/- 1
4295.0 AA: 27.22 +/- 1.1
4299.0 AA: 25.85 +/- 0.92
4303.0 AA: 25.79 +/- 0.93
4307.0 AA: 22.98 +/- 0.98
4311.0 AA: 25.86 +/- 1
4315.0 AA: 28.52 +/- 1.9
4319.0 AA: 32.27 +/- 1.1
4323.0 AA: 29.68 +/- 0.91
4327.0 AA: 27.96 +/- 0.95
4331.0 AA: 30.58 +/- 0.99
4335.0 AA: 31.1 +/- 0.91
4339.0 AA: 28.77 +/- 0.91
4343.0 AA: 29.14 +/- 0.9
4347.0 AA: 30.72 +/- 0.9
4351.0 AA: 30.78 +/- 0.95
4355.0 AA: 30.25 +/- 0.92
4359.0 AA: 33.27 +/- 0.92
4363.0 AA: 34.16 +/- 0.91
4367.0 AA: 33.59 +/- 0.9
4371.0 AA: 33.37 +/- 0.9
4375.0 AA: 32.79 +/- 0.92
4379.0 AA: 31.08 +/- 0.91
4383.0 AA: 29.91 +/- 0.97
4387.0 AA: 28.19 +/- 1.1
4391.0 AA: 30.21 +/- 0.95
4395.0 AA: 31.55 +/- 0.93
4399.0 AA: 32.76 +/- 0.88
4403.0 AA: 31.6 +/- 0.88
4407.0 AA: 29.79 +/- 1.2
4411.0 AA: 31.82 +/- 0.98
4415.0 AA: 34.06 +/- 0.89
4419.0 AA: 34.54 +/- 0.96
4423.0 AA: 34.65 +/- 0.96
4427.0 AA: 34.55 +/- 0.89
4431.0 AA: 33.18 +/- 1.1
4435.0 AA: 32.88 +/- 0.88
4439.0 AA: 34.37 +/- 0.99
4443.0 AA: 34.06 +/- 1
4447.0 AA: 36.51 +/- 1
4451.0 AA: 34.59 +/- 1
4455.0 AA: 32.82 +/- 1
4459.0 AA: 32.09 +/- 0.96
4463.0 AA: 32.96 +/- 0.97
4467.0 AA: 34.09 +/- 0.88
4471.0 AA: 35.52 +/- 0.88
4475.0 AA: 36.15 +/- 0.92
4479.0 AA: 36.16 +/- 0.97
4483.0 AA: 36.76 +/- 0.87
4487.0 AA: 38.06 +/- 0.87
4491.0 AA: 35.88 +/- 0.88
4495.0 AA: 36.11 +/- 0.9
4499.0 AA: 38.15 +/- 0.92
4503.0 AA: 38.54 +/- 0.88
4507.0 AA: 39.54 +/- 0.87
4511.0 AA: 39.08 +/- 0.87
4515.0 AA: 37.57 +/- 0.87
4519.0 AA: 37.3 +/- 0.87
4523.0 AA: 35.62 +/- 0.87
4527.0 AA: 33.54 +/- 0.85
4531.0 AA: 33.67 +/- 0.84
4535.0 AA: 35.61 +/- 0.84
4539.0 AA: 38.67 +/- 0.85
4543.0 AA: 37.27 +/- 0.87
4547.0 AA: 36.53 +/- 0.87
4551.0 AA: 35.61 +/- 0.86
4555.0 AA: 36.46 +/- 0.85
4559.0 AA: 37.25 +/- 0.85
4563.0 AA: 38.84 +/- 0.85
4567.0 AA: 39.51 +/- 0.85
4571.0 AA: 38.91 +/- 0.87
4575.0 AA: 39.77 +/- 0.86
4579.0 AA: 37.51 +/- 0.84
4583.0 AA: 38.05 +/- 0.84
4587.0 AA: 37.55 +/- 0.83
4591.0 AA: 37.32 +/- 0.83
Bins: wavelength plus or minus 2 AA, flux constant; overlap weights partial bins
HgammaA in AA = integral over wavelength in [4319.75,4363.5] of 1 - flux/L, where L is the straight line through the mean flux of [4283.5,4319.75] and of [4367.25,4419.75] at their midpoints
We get -2.0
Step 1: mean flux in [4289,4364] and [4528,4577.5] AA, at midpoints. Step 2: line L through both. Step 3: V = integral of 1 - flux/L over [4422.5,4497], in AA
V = -2.0 AA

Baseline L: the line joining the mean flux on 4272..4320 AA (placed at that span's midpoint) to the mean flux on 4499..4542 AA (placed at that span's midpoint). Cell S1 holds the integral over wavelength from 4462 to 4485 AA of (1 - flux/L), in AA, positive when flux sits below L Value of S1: -0.2 AA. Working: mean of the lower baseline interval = 27.9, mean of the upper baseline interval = 37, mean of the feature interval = 35.4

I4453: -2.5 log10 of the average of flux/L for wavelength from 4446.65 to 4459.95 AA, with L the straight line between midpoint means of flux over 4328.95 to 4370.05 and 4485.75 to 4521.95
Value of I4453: 0.06 mag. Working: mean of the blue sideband 31.3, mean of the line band 33.8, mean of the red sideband 37.7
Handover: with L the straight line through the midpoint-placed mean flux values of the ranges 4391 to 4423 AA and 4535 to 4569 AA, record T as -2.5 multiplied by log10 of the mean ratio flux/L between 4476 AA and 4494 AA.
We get -0.05 mag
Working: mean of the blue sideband 32.3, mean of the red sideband 37.4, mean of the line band 36.6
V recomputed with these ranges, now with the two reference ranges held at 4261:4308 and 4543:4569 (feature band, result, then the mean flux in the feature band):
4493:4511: -1.3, 38.2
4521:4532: 0.6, 34.3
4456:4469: 0.5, 33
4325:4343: 0.3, 29.6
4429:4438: 0.0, 33.2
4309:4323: 0.2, 29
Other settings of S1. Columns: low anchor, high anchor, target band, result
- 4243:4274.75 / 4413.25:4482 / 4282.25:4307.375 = 3.1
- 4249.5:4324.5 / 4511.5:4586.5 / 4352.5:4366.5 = -0.7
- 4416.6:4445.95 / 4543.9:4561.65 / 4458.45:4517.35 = -2.1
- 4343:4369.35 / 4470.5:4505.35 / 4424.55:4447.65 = 0.5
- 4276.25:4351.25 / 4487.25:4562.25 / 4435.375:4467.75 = 0.1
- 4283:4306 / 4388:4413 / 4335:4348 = -0.3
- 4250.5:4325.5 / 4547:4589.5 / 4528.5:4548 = 0.3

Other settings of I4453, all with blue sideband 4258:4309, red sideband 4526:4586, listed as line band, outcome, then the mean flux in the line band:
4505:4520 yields -0.08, 38.4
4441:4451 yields -0.05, 35.1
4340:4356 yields 0.01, 30.1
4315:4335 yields -0.01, 30.1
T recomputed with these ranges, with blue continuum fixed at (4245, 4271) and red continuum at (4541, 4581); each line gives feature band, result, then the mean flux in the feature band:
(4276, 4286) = 0.04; 29.4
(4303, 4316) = 0.22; 25.6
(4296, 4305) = 0.19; 26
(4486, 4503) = -0.03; 37.2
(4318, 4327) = 0.05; 30.2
